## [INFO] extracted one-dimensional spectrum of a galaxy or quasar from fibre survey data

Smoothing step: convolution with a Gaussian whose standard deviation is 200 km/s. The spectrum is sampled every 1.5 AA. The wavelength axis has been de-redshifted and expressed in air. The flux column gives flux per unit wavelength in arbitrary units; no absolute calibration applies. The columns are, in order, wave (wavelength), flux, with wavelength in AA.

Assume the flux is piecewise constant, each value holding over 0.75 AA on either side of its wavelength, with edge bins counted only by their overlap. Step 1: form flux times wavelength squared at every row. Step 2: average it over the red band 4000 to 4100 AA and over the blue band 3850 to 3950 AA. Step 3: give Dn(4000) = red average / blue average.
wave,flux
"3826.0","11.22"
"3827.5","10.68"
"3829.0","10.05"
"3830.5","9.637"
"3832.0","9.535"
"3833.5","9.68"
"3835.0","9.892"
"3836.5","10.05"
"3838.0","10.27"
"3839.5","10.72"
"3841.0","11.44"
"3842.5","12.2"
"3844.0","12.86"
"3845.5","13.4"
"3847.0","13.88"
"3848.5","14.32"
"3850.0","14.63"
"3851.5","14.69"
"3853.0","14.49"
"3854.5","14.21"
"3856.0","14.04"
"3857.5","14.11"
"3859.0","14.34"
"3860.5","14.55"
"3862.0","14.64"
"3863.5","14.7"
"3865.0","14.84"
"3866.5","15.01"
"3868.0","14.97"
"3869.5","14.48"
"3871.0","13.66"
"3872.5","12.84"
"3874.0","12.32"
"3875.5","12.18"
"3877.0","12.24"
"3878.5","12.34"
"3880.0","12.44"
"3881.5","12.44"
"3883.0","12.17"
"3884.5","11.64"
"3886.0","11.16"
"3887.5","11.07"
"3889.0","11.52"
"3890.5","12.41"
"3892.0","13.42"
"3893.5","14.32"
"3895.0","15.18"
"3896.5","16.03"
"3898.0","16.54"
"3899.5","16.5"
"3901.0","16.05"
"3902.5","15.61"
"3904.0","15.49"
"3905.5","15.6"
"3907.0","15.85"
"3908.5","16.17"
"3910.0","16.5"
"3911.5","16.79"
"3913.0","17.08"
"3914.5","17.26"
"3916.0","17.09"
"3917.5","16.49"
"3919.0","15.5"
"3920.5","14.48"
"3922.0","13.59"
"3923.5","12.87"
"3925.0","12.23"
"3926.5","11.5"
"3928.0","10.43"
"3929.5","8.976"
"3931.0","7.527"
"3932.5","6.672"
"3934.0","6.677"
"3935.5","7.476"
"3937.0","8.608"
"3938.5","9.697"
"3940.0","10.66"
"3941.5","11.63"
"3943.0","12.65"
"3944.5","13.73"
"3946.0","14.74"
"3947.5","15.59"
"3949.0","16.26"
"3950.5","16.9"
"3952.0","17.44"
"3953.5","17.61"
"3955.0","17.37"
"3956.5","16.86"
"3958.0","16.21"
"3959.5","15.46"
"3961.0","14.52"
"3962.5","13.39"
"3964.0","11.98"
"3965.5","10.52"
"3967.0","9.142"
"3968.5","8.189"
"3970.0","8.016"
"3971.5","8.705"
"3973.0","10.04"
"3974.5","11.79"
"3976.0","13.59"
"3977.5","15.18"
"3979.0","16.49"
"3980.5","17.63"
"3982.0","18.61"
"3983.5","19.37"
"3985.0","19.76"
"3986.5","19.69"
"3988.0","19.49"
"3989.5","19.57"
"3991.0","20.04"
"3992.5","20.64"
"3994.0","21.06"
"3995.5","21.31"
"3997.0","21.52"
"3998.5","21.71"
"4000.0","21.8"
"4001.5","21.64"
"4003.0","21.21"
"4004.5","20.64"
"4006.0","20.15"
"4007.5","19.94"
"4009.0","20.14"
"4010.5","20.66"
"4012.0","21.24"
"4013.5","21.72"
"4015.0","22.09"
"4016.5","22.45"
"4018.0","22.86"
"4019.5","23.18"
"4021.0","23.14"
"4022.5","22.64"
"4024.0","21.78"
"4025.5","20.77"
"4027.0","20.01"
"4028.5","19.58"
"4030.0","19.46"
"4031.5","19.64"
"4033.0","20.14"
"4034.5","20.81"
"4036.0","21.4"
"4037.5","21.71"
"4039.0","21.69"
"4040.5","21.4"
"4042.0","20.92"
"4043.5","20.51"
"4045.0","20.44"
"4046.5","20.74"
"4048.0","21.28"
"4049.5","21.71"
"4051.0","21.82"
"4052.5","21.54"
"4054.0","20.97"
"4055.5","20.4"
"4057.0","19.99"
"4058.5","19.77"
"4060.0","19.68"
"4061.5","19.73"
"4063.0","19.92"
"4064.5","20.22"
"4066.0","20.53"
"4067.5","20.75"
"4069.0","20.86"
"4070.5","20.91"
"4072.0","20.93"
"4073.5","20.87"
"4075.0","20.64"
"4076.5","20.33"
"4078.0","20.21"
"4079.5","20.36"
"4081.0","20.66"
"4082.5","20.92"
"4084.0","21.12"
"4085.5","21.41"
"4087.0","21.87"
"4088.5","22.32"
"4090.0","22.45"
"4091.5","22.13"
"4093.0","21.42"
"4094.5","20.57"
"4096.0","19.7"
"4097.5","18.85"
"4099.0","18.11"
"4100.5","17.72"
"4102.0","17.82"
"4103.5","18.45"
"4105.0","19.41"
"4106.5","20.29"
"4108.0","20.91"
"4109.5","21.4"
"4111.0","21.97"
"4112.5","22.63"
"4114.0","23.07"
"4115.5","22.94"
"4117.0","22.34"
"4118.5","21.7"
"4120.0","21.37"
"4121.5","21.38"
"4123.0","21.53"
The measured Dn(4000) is 1.7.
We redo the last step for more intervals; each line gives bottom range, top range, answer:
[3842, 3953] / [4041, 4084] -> 1.65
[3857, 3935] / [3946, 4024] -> 1.37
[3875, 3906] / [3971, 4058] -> 1.57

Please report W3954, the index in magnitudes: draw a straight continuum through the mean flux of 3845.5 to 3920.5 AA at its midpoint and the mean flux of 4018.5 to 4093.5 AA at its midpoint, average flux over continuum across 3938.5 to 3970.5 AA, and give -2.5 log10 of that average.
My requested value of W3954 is 0.24 mag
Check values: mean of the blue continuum 14.4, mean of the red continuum 21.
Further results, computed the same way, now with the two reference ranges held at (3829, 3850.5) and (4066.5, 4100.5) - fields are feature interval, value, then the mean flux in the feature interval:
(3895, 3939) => 0.06 mag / 13.5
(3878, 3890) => 0.12 mag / 11.8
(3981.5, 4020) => -0.18 mag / 20.9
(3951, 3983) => 0.18 mag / 13.8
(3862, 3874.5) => -0.13 mag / 14.2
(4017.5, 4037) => -0.14 mag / 21.2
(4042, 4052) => -0.09 mag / 21.1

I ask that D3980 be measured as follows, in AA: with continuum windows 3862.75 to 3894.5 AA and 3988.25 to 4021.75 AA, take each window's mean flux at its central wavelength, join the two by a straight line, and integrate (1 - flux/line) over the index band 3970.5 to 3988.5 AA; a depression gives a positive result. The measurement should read 3.6 AA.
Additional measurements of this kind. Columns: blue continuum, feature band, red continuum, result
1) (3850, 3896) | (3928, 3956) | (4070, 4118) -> 6.35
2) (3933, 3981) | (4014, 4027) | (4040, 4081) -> -3.37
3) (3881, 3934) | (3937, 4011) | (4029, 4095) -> 2.89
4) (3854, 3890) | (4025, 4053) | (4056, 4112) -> -2.84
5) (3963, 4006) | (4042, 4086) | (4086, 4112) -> -3.21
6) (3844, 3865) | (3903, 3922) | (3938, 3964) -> -2.01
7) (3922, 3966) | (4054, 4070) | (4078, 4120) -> -1.15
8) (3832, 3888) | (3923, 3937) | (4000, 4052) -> 6.06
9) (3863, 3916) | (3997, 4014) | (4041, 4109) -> -2.65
